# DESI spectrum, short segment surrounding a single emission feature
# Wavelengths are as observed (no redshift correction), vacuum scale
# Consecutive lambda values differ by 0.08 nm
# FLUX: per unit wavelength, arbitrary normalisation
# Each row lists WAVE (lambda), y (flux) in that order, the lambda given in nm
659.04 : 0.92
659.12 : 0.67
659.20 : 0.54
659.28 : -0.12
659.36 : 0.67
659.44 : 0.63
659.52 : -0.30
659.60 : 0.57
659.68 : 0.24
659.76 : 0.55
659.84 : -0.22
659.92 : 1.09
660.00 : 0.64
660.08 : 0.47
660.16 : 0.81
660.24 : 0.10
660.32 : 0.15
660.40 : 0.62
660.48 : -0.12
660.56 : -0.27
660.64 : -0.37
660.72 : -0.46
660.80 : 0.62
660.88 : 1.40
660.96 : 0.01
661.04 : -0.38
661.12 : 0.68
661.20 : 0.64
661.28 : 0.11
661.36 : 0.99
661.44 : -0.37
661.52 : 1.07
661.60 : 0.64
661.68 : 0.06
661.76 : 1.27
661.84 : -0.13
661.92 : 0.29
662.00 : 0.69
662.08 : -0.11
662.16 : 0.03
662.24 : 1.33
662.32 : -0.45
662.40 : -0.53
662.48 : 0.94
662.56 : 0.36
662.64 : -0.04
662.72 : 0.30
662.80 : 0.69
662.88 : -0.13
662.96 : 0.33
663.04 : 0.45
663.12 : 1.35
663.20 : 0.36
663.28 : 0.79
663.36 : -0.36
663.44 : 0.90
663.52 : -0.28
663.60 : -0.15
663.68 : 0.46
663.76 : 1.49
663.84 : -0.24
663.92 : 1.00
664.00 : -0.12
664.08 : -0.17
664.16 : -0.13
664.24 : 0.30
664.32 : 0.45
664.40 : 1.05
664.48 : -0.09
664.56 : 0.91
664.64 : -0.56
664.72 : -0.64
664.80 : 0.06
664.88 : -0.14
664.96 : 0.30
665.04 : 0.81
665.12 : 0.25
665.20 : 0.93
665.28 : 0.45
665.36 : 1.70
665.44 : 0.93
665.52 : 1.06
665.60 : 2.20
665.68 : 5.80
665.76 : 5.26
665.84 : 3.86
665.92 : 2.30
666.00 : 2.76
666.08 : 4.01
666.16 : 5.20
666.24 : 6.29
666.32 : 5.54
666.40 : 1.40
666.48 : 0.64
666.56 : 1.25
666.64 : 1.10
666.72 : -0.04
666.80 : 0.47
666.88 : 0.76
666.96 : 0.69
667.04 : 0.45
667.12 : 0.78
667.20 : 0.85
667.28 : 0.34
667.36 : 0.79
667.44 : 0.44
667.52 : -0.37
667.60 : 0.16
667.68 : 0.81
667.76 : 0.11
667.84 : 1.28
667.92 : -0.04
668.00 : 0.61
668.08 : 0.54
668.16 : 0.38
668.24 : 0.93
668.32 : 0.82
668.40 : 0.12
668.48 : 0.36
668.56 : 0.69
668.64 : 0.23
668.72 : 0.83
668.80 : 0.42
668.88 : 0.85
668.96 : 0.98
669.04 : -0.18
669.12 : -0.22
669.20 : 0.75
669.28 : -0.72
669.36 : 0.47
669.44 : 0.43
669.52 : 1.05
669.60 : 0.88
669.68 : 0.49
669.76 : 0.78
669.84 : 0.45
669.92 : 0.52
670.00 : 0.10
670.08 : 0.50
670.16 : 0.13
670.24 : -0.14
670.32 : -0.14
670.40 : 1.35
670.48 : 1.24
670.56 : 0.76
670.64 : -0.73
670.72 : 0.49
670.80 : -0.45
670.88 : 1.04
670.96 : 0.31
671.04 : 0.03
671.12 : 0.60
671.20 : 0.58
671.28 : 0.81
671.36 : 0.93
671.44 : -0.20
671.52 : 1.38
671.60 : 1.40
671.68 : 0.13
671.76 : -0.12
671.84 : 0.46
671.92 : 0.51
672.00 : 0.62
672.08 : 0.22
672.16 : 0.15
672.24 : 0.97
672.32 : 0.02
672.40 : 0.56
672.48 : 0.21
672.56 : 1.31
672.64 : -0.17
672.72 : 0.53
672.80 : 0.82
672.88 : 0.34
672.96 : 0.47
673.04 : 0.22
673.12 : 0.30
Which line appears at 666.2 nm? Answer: [O II]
